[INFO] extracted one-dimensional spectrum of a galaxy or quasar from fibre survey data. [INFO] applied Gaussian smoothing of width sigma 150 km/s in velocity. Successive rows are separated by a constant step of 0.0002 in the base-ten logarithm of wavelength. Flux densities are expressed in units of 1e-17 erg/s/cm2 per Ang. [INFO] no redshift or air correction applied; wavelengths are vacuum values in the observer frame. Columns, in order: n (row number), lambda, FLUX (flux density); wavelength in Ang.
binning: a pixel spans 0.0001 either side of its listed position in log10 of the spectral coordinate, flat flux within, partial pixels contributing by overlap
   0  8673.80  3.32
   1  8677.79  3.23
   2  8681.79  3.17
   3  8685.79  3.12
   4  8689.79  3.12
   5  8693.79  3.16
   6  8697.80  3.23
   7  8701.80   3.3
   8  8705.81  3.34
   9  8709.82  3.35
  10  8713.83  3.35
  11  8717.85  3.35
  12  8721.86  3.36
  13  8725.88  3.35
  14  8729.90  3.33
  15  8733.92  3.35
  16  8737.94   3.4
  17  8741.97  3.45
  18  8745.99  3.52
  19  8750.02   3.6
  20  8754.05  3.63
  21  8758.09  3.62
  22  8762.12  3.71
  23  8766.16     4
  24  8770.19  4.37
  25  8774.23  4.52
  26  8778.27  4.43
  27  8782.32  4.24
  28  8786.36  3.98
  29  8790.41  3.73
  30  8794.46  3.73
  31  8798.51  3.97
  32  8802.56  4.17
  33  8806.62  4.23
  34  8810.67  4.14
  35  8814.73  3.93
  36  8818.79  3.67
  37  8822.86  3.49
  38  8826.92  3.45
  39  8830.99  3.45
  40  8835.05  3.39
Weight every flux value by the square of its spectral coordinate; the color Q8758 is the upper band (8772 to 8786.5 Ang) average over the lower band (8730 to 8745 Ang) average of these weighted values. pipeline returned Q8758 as 1.29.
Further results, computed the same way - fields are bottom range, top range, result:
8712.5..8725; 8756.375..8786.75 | 1.24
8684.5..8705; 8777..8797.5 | 1.28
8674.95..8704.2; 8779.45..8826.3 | 1.26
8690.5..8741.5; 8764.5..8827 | 1.23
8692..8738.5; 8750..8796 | 1.21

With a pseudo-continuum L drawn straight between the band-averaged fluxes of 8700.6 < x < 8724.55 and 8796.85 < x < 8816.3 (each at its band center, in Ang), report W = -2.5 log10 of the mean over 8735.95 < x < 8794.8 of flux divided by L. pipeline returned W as -0.03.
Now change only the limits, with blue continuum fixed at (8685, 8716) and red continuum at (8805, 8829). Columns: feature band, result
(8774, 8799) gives -0.113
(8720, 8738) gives 0.011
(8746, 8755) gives -0.031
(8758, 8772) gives -0.116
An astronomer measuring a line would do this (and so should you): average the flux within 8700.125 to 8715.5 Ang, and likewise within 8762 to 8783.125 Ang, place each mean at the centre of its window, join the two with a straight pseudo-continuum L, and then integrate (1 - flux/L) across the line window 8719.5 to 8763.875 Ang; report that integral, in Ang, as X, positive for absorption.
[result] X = 3.9 Ang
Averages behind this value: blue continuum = 3.34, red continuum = 4.26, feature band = 3.48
